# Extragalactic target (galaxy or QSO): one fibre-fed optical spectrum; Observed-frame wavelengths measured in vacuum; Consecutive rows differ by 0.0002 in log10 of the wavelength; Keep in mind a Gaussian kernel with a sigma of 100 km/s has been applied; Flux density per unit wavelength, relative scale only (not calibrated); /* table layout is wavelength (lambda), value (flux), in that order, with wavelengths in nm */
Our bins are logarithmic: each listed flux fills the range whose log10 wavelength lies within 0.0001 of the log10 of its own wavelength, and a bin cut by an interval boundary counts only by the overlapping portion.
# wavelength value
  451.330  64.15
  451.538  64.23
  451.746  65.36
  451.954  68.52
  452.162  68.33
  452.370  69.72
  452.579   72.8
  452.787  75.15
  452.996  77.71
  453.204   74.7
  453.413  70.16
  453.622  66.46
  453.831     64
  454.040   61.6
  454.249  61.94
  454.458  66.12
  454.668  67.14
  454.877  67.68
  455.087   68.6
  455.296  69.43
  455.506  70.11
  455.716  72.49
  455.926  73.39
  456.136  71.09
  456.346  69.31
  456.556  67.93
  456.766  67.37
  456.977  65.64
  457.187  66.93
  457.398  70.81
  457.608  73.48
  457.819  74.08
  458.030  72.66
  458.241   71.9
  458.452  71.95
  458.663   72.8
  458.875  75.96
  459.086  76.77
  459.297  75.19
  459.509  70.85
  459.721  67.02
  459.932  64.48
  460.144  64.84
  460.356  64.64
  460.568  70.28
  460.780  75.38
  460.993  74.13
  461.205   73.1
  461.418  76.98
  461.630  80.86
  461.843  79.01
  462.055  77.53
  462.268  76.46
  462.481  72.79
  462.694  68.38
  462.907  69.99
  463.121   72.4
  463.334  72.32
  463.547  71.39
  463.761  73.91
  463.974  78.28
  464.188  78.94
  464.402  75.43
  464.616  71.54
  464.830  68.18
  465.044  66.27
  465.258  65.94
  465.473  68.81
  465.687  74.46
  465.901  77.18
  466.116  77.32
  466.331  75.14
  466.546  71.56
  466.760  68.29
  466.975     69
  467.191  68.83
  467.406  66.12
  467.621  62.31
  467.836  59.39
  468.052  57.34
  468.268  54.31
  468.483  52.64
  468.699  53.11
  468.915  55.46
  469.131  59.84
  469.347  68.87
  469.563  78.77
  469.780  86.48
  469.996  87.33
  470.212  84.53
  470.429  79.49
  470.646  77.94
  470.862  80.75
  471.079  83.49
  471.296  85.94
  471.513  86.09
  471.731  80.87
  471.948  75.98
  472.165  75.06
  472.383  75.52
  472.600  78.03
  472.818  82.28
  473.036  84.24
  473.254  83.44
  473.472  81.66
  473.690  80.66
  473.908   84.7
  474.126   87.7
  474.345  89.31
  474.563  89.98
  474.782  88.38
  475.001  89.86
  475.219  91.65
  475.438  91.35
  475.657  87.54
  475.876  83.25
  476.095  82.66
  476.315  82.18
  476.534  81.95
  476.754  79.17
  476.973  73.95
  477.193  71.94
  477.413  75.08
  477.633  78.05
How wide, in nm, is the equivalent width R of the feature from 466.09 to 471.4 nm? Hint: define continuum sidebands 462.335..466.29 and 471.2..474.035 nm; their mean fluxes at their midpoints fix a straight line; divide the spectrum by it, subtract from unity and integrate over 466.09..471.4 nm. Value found 0.46 nm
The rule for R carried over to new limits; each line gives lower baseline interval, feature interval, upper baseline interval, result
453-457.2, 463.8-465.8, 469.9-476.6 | 0.12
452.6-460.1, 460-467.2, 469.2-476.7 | 0.29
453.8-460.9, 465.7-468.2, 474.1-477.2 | 0.30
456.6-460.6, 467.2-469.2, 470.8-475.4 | 0.53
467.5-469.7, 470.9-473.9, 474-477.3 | -0.31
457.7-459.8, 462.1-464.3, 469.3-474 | 0.06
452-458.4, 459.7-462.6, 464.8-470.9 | -0.14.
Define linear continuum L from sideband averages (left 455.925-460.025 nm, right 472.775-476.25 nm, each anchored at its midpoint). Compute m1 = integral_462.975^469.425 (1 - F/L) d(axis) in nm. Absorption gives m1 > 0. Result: 0.87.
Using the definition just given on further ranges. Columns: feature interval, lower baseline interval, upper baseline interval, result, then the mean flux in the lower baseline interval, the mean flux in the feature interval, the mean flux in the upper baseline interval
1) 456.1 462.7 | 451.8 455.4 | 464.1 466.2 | -0.13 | 68.8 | 72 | 72.3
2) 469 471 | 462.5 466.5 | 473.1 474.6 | 0.05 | 72.5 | 78.1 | 85.1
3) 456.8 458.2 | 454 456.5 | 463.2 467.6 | -0.03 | 68.4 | 70.5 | 71.8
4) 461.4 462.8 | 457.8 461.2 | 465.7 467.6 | -0.09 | 71.4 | 76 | 71.4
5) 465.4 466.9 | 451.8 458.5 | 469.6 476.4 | 0.10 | 69.6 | 73.3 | 83.8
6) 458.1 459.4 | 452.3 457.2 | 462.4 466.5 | -0.07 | 69.1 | 74.1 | 72.5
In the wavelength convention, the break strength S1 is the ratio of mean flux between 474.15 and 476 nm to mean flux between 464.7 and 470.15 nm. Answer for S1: 1.31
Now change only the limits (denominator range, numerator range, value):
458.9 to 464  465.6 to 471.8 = 0.99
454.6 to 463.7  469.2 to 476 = 1.16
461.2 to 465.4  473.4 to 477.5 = 1.14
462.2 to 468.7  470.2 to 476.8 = 1.21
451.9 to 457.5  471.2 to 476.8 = 1.21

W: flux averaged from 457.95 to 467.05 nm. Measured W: 72.6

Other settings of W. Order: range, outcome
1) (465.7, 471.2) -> 70.3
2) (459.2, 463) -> 72.3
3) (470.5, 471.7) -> 82.6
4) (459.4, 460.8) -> 67.8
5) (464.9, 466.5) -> 72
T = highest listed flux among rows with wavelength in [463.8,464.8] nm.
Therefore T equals 78.94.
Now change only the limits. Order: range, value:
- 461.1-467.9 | 80.86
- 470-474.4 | 89.31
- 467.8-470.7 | 87.33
